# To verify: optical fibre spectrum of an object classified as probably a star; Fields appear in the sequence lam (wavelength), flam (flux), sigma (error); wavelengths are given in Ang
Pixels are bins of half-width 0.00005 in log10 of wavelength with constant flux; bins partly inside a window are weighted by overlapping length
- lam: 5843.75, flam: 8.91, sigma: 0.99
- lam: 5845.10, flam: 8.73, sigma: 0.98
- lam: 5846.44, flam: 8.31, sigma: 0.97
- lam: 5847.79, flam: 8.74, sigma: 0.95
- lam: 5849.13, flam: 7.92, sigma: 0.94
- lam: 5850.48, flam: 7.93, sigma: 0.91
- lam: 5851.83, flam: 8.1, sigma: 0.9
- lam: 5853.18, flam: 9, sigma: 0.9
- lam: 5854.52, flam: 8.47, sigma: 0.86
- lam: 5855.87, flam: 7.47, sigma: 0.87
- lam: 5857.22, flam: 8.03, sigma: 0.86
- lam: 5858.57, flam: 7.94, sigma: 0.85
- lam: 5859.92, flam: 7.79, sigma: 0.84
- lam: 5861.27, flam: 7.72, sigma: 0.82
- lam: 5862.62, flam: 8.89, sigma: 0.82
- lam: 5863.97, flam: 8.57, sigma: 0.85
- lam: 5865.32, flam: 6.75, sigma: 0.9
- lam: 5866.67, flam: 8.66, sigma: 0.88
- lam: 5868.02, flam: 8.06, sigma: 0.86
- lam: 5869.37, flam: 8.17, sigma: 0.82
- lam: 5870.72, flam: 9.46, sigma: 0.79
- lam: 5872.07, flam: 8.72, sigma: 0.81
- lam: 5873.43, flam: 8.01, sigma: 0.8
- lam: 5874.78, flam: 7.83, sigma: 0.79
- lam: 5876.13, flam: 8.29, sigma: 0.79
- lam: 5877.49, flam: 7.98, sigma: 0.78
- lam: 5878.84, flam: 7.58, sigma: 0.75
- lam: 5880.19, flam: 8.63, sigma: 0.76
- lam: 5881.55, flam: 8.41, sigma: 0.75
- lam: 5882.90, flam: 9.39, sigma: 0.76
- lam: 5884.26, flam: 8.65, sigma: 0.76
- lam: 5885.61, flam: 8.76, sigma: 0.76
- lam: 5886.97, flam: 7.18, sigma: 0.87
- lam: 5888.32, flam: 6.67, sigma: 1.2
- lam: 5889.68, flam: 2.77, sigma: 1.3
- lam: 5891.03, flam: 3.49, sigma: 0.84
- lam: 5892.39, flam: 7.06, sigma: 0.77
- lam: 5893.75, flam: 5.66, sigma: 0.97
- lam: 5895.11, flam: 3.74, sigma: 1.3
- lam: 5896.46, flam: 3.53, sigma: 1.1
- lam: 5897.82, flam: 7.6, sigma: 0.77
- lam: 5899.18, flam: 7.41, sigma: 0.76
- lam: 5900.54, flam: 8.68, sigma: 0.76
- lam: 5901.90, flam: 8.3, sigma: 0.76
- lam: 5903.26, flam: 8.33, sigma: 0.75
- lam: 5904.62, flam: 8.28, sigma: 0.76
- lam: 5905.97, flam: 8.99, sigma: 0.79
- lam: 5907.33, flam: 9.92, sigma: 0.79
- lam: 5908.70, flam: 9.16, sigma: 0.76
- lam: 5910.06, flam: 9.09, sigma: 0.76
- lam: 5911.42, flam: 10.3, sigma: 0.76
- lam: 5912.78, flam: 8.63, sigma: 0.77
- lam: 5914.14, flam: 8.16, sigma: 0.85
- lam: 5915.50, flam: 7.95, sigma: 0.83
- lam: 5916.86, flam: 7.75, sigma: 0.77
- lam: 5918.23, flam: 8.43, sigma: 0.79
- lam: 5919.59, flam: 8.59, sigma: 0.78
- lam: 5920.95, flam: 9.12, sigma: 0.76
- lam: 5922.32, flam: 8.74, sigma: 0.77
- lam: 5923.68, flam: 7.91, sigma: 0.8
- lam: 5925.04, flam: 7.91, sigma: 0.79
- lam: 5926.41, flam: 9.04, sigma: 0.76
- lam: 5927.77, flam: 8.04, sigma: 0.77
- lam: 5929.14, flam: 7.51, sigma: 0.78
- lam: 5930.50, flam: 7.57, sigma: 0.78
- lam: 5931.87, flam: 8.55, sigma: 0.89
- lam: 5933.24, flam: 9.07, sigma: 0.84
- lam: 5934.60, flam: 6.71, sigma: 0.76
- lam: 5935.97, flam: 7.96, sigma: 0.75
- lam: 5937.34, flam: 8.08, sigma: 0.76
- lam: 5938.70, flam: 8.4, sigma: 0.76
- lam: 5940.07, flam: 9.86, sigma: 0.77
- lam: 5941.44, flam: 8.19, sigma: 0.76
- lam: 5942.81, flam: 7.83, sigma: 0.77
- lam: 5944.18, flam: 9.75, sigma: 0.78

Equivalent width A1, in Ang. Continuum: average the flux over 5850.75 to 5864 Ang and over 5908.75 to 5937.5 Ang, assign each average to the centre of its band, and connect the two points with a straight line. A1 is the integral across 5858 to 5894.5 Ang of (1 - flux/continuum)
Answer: 2.49 Ang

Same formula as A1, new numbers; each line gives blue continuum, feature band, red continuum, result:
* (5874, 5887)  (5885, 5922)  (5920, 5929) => 3.6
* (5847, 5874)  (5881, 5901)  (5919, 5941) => 4.1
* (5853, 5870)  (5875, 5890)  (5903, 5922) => 1.0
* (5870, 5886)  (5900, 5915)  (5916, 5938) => -1.1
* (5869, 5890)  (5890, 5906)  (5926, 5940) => 2.9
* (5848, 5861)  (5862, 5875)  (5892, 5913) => -0.5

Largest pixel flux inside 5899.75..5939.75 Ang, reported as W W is 10.3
